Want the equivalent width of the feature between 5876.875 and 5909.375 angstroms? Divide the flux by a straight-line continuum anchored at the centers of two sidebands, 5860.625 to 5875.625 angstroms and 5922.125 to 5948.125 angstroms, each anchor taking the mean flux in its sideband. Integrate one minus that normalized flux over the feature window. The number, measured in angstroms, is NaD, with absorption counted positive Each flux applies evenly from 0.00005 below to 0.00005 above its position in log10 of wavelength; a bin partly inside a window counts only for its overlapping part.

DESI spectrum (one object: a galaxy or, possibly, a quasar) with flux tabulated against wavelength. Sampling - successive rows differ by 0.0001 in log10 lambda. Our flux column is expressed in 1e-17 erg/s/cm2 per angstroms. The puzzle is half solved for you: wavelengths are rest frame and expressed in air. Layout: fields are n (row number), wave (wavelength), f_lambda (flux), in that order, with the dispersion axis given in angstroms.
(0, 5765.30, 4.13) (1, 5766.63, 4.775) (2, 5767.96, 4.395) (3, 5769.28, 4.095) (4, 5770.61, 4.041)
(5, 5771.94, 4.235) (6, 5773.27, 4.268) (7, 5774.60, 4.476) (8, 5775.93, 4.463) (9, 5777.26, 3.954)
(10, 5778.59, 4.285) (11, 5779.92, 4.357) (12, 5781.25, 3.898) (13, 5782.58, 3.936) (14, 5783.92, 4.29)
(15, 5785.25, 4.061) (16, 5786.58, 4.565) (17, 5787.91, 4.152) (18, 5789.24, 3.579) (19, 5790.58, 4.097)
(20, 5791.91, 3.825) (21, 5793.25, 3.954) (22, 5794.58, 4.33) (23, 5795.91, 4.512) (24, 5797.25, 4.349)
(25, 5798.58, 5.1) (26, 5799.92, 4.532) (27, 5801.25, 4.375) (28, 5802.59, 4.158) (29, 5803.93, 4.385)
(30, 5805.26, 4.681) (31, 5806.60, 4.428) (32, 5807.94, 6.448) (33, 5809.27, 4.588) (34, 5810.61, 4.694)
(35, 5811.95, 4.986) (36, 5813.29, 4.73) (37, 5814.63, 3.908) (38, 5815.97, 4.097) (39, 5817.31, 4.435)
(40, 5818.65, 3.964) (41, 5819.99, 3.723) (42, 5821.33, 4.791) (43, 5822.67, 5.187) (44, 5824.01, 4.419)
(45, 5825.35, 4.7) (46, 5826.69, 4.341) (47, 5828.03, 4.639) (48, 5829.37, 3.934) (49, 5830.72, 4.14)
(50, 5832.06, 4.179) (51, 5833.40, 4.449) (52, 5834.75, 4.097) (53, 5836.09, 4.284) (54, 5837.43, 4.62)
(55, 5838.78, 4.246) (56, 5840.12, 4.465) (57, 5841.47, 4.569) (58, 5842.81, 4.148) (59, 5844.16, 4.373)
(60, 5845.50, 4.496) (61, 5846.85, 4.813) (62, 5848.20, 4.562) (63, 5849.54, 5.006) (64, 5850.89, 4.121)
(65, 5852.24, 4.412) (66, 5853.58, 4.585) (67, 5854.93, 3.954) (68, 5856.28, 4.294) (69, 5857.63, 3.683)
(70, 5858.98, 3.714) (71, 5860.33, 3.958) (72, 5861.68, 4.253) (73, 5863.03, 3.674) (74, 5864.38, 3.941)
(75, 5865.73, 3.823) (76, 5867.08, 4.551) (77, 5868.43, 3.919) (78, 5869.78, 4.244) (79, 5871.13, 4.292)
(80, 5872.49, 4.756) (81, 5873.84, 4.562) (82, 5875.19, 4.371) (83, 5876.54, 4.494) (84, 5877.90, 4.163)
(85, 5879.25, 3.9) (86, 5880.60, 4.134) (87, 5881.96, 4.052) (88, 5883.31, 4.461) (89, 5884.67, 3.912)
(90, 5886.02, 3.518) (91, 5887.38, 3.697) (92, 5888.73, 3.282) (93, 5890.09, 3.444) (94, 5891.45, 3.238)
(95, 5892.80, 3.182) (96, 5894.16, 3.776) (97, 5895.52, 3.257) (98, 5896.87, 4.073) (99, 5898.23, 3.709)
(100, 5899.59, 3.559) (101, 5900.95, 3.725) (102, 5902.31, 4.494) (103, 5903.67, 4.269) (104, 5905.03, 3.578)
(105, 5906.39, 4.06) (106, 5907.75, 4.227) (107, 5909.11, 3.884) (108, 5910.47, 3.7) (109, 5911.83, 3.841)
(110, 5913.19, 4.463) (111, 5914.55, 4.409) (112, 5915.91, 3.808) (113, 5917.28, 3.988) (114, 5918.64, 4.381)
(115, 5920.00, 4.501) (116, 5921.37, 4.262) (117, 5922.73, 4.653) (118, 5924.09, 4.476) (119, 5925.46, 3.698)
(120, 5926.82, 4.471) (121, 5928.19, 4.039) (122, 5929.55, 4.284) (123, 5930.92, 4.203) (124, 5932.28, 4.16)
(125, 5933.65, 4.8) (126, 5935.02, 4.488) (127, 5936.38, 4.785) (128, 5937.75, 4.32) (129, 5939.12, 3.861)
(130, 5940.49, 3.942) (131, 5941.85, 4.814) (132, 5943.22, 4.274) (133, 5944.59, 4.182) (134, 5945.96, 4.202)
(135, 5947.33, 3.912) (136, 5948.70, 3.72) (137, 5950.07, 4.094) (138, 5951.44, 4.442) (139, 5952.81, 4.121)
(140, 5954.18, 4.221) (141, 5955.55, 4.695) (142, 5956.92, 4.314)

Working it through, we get 3.2 angstroms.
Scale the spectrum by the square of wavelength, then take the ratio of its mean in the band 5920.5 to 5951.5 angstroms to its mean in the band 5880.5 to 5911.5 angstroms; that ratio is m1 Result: 1.14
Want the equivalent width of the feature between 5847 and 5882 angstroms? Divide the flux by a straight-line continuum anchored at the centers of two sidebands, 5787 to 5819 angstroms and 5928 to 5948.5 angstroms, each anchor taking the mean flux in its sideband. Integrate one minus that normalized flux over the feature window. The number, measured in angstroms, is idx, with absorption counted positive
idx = 1.15 angstroms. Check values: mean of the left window 4.43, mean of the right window 4.28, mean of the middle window 4.22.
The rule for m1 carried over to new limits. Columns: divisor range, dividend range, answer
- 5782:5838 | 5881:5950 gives 0.95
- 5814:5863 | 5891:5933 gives 0.96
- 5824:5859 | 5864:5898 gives 0.92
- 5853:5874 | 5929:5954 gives 1.06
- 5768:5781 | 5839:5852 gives 1.09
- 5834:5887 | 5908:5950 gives 1.02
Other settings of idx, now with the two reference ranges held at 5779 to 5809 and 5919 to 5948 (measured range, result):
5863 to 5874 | 0.3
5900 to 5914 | 1.0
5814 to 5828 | -0.1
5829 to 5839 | 0.2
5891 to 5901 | 1.8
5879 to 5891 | 1.4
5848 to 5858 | 0.0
